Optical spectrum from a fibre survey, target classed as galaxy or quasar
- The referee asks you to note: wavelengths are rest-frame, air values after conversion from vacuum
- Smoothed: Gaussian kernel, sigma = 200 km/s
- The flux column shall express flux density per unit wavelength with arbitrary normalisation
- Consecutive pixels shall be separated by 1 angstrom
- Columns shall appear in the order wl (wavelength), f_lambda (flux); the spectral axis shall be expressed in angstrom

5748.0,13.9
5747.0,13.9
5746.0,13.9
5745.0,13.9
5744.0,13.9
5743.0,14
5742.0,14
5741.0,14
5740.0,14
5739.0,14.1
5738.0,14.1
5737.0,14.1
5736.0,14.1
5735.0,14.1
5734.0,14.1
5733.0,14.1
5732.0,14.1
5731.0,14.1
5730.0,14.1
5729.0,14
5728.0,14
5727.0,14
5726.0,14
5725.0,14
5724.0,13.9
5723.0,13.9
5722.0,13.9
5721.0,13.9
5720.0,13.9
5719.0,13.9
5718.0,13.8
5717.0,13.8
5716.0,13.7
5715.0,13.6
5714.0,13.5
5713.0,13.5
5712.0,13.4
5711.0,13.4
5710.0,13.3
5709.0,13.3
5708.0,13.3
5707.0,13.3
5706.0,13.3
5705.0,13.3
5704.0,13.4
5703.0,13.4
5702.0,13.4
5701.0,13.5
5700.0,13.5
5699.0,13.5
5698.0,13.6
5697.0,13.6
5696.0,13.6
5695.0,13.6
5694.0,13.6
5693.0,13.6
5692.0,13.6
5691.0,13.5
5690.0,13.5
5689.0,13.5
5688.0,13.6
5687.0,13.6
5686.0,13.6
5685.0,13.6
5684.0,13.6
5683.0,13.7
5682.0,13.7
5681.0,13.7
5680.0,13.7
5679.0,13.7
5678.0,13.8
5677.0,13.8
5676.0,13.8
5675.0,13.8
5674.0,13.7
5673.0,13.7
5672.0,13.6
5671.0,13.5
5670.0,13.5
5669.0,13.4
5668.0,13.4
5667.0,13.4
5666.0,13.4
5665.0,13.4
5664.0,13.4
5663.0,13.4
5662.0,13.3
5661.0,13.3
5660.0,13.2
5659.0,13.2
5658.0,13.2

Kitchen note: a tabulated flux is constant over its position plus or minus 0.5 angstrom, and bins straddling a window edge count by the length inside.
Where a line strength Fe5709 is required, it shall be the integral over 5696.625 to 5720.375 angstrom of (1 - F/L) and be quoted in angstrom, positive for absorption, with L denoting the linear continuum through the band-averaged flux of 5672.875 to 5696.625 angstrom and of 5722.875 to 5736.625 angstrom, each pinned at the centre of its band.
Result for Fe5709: 0.60 angstrom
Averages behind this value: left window 13.6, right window 14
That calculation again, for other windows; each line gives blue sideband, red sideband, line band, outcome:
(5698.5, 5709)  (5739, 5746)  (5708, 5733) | -0.3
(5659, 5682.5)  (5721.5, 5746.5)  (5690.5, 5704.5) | 0.2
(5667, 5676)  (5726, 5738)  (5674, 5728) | 0.7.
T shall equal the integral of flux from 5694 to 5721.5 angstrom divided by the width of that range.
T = 13.5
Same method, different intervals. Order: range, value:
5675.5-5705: 13.6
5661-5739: 13.7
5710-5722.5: 13.7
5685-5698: 13.6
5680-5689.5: 13.6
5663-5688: 13.6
